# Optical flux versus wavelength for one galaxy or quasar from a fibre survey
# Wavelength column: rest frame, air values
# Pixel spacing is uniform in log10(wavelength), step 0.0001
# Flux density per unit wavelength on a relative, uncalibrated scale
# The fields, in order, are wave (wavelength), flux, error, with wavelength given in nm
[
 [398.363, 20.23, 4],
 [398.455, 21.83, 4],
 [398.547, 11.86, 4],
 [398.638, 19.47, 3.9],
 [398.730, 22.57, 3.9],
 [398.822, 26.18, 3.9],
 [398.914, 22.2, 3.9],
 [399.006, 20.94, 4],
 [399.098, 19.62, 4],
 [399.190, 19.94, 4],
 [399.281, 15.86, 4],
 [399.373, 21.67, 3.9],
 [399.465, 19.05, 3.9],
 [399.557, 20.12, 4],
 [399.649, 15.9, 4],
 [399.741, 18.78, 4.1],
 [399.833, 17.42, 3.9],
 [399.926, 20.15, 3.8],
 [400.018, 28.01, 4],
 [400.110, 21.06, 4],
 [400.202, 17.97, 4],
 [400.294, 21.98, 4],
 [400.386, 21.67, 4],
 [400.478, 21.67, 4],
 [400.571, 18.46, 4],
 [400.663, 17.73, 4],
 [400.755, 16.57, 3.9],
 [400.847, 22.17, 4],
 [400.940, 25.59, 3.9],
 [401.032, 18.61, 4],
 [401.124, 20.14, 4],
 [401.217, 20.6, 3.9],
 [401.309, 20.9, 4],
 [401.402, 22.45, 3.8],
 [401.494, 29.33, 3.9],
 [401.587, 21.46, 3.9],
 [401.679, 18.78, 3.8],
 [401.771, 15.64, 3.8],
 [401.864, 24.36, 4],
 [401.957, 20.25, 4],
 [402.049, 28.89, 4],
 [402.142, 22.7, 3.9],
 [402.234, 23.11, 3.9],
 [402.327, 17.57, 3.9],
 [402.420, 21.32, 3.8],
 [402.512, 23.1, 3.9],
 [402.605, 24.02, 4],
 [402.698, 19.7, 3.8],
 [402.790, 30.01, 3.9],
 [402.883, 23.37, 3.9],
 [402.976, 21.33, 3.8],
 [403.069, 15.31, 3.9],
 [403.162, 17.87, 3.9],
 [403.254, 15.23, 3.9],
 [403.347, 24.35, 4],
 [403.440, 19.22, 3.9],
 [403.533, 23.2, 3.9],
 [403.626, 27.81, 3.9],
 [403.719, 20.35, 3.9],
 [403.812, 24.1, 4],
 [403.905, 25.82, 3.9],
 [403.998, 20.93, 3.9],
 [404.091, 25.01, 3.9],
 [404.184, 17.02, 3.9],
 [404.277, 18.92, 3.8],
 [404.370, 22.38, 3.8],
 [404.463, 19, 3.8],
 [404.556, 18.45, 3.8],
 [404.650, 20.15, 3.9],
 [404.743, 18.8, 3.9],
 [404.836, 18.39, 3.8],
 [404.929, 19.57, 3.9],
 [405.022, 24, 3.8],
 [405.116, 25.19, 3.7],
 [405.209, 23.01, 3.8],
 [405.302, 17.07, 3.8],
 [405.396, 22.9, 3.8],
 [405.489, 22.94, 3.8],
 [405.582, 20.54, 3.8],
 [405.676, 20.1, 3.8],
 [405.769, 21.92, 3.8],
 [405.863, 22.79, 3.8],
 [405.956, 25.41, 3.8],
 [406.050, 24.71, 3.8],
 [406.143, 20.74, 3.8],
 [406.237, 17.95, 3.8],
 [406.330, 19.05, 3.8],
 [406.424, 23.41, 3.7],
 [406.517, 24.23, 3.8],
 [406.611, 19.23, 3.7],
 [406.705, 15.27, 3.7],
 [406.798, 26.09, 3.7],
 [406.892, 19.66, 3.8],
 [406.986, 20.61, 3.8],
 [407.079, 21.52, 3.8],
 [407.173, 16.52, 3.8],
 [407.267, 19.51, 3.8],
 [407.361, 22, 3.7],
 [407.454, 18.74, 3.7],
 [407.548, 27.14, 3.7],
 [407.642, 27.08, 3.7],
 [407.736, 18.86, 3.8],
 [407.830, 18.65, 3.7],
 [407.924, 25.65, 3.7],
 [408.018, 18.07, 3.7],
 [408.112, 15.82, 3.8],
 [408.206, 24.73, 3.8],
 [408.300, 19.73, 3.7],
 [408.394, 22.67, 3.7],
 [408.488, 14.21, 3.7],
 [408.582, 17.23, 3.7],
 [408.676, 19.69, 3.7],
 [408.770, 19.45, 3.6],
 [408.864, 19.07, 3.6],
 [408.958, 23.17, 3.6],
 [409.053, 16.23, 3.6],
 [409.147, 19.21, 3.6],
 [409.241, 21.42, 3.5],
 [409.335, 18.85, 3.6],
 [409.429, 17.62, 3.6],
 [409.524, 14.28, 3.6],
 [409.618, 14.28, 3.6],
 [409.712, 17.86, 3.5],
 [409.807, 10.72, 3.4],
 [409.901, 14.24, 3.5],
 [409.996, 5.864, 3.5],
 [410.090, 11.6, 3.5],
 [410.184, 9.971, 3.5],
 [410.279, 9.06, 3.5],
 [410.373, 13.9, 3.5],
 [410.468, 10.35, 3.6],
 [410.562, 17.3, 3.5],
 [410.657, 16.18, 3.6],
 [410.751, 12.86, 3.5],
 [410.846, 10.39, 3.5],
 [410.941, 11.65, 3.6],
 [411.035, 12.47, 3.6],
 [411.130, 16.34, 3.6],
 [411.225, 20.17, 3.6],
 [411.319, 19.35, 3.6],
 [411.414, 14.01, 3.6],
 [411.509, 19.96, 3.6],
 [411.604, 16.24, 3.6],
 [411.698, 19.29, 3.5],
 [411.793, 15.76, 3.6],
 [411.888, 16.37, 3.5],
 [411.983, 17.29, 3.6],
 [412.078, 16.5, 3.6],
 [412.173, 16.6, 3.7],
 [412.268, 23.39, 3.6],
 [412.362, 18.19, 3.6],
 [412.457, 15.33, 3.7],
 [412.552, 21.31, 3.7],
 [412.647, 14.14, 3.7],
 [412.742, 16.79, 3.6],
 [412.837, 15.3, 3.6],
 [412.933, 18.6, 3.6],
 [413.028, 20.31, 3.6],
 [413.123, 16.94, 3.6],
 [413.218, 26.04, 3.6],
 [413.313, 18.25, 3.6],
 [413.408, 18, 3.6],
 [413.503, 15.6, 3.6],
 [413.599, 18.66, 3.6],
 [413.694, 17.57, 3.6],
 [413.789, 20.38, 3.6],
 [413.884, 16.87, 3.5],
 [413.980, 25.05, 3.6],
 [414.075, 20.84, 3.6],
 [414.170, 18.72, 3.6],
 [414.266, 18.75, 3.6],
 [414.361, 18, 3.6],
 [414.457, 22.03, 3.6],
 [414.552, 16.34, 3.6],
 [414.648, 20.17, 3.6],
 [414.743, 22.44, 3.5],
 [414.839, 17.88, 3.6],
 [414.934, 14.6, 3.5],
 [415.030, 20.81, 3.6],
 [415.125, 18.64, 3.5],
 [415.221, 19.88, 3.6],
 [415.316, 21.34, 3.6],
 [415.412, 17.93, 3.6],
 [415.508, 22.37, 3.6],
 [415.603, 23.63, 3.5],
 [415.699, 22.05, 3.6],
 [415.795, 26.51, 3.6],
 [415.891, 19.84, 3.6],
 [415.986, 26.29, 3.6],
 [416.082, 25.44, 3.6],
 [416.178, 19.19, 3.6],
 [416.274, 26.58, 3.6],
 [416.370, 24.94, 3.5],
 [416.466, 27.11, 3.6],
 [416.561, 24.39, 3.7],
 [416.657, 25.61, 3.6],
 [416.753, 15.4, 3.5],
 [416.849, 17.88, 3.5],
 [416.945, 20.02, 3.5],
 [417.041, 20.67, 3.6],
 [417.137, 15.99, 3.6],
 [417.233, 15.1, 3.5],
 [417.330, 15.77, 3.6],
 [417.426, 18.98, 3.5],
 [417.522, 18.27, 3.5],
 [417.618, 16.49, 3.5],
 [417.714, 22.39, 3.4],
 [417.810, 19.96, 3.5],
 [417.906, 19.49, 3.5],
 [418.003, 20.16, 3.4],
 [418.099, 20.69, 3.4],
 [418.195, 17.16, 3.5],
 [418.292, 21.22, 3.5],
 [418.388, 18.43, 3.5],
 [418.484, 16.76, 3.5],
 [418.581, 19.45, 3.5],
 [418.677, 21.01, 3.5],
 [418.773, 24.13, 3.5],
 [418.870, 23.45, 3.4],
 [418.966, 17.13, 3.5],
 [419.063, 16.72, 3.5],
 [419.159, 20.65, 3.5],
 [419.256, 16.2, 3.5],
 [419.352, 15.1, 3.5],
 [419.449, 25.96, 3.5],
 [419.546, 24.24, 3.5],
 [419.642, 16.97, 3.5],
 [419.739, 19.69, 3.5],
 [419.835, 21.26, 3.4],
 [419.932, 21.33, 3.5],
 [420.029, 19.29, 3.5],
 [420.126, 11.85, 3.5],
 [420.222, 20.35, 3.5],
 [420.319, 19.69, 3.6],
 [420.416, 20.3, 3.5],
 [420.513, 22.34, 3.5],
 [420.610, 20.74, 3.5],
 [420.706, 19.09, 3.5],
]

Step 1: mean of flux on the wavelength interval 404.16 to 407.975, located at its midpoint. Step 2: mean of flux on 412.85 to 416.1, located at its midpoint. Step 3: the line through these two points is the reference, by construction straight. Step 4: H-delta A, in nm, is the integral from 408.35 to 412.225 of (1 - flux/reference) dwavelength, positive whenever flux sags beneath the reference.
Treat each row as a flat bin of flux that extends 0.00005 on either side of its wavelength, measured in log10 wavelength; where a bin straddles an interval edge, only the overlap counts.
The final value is 0.90 nm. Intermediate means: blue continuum 21.1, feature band 15.8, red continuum 20.1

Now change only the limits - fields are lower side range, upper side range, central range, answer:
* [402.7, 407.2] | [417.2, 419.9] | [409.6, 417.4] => 0.740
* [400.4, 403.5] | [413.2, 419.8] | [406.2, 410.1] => 0.328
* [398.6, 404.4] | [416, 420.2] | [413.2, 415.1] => 0.100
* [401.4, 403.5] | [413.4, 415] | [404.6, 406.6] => -0.052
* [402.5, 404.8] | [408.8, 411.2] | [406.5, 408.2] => -0.331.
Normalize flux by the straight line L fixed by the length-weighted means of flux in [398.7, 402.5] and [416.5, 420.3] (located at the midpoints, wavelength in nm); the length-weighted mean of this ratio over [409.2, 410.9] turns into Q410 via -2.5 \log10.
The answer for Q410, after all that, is 0.421 mag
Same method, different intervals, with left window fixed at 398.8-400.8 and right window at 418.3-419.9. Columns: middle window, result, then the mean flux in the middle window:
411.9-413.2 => 0.12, 17.9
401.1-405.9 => -0.08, 21.6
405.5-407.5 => -0.05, 21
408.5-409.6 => 0.08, 18.5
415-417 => -0.12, 22.2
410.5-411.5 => 0.30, 15.2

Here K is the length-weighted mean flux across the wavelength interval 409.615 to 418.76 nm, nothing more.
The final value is 18.4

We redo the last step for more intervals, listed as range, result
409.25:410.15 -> 14.2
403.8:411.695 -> 18.9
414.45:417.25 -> 21.1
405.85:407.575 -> 21.2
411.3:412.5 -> 17.5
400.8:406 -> 21.7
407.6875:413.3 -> 16.9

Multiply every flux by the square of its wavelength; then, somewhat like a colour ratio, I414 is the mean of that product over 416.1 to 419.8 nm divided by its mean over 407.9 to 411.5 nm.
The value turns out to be 1.29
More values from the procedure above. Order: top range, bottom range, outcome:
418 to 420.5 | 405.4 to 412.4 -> 1.13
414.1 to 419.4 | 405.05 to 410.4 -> 1.09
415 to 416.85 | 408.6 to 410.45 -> 1.49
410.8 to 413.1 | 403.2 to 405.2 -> 0.82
